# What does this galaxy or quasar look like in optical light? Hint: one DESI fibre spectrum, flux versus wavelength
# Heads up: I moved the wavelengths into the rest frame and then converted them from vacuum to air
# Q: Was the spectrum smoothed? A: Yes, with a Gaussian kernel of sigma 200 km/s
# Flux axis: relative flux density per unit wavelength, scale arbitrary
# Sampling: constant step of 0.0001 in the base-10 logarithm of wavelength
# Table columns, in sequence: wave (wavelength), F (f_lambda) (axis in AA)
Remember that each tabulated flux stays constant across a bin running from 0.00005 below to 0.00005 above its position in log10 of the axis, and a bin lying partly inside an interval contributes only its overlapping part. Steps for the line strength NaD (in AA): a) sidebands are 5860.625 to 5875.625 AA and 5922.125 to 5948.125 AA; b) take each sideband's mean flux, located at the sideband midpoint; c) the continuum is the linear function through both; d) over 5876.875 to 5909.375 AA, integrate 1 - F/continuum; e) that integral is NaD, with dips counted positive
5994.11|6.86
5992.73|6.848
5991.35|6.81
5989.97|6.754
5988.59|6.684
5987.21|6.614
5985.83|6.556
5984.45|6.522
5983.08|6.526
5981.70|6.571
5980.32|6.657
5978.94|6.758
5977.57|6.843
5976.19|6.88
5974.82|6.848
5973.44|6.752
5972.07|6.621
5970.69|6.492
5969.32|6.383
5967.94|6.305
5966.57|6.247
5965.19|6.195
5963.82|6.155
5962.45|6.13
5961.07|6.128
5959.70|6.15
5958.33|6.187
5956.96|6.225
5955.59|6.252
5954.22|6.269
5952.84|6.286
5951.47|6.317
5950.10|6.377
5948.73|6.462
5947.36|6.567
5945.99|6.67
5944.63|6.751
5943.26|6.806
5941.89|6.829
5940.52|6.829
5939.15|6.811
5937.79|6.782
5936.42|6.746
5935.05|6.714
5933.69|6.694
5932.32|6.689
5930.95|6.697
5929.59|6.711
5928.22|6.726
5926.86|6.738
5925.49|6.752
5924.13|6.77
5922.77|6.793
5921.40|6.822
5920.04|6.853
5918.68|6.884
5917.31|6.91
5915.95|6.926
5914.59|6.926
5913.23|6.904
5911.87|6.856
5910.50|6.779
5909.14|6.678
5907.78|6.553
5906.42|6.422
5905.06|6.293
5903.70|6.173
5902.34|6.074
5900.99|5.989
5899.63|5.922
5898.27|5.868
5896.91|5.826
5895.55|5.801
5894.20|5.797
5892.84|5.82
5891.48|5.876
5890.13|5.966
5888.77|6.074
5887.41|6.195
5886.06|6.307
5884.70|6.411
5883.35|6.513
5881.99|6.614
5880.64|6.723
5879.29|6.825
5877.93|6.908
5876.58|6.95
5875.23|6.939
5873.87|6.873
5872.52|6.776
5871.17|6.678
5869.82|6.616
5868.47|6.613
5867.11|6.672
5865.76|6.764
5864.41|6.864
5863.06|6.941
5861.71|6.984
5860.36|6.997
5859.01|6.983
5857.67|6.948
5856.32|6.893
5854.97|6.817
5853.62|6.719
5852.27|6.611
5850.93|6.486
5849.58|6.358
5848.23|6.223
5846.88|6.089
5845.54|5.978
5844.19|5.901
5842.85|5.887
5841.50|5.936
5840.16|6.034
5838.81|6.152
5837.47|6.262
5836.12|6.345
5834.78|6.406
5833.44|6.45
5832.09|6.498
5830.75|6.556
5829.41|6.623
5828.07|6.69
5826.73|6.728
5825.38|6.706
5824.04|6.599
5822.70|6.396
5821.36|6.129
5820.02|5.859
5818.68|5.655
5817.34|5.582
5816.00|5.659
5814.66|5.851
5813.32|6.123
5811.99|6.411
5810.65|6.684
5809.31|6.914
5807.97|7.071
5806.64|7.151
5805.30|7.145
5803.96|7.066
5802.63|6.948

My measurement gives 2.6 AA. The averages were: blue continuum 6.79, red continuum 6.74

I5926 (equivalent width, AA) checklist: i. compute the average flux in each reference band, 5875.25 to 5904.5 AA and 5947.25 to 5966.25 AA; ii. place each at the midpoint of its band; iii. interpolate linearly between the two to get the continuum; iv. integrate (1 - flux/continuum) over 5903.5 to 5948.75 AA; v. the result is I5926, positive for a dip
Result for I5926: -3.5 AA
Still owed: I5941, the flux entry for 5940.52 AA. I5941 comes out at 6.829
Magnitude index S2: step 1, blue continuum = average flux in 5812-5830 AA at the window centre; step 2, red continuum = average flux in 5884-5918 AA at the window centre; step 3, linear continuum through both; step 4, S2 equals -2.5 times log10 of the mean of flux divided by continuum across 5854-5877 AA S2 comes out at -0.10 mag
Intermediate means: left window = 6.21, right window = 6.29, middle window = 6.84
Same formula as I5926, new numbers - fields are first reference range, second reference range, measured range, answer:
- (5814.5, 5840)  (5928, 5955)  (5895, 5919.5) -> 0.3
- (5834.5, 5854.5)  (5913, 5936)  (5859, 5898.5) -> -0.2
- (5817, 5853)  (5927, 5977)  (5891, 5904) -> 1.0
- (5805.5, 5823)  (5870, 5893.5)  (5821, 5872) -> -1.0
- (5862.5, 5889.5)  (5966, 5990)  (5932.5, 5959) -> 0.3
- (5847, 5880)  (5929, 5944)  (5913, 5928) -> -0.2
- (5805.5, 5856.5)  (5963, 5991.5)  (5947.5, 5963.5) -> 0.7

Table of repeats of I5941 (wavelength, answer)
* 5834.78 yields 6.406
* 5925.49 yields 6.752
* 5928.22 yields 6.726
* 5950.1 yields 6.377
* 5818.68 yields 5.655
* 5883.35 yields 6.513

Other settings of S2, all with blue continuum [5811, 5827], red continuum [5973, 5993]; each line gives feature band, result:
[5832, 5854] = -0.004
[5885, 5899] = 0.075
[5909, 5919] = -0.065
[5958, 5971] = 0.069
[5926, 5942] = -0.034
